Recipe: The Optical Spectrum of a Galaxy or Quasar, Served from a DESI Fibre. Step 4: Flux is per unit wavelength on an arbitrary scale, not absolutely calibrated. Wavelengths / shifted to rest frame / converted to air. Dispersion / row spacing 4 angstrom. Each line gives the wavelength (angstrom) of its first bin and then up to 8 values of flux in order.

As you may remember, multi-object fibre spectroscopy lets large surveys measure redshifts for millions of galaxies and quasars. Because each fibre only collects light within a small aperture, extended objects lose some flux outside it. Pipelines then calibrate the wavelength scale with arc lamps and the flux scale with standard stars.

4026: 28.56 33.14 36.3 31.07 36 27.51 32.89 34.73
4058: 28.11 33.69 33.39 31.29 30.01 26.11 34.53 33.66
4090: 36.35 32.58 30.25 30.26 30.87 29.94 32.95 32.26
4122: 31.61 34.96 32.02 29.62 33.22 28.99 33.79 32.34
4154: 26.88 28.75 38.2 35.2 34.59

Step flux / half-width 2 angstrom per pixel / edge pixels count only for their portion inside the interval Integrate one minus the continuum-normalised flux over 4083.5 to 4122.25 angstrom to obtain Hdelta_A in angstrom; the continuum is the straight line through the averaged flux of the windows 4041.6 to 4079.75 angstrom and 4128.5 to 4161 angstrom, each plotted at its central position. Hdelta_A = -1.3 angstrom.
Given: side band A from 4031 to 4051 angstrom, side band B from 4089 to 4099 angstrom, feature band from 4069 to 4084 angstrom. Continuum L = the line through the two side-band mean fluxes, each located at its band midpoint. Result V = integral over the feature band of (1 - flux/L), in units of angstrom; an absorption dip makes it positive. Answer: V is 1.1 angstrom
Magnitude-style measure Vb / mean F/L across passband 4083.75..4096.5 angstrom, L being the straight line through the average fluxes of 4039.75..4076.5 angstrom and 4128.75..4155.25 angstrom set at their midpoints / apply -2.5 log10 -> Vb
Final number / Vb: -0.08 mag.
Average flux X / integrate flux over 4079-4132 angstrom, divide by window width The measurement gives 32.4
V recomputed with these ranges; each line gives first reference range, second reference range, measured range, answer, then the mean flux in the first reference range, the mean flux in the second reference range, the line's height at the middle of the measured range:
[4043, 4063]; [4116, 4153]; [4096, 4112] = 0.7 angstrom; 31.5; 31.9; 31.8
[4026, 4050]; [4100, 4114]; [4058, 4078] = 0.4 angstrom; 32.5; 30.7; 31.7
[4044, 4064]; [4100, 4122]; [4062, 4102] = -0.9 angstrom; 31.4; 31.3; 31.3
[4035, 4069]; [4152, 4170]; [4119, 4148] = 0.4 angstrom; 32.3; 32.5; 32.5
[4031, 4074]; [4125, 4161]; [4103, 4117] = 0.2 angstrom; 32.4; 31.3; 31.7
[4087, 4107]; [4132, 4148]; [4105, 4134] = -0.2 angstrom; 32.2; 31.4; 31.8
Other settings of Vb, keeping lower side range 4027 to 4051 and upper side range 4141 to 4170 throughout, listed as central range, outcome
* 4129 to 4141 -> 0.03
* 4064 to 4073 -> 0.02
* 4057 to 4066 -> 0.03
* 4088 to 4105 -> 0.01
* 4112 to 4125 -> 0.00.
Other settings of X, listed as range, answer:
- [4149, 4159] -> 29.1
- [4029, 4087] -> 32.1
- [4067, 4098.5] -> 32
